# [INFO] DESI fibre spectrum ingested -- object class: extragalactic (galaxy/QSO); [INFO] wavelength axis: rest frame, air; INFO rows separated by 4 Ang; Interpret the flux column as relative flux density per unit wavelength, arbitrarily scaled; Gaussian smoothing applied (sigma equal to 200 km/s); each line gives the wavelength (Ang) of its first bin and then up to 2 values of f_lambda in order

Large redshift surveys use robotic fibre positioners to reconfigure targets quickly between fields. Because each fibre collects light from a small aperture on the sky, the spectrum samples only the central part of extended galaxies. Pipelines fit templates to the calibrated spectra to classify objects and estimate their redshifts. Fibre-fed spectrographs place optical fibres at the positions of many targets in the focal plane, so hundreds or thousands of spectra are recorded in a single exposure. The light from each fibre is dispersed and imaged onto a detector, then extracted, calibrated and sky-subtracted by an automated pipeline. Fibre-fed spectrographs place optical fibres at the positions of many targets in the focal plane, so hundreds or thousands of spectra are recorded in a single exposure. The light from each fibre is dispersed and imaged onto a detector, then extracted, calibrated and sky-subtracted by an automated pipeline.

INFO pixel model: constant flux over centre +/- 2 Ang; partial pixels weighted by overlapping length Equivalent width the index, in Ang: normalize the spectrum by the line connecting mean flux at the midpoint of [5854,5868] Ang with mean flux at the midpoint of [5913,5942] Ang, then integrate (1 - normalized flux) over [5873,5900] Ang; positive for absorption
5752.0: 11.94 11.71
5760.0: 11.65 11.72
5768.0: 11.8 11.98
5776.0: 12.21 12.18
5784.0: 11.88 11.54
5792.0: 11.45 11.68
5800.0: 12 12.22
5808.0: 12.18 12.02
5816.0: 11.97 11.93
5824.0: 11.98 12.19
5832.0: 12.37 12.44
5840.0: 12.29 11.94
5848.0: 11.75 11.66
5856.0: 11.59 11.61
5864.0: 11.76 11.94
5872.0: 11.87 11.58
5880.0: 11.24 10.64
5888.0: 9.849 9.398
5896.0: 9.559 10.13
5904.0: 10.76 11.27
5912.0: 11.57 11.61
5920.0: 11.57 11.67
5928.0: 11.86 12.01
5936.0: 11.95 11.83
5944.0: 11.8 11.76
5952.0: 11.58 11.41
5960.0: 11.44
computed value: 3.0 Ang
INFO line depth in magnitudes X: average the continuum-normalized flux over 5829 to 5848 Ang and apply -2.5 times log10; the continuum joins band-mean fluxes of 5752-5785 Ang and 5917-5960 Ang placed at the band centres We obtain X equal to -0.03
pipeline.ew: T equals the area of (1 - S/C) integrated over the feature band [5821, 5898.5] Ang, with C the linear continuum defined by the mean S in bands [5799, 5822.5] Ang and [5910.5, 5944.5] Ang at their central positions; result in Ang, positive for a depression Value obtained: 3.13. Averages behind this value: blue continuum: 12.1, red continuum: 11.8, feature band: 11.5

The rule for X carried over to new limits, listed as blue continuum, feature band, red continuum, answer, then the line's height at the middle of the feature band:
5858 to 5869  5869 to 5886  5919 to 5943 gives 0.038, 11.8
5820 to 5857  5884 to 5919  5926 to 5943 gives 0.135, 11.9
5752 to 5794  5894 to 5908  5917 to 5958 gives 0.143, 11.8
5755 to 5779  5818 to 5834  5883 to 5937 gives -0.057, 11.5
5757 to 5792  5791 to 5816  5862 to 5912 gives -0.033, 11.6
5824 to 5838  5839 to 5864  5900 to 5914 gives 0.015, 11.9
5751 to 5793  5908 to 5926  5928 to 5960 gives 0.018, 11.8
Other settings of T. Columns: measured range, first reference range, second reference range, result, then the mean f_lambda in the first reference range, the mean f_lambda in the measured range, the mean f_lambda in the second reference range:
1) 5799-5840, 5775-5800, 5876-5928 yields -2.1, 11.8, 12.1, 10.8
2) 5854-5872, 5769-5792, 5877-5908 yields -1.7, 11.9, 11.7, 10.3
